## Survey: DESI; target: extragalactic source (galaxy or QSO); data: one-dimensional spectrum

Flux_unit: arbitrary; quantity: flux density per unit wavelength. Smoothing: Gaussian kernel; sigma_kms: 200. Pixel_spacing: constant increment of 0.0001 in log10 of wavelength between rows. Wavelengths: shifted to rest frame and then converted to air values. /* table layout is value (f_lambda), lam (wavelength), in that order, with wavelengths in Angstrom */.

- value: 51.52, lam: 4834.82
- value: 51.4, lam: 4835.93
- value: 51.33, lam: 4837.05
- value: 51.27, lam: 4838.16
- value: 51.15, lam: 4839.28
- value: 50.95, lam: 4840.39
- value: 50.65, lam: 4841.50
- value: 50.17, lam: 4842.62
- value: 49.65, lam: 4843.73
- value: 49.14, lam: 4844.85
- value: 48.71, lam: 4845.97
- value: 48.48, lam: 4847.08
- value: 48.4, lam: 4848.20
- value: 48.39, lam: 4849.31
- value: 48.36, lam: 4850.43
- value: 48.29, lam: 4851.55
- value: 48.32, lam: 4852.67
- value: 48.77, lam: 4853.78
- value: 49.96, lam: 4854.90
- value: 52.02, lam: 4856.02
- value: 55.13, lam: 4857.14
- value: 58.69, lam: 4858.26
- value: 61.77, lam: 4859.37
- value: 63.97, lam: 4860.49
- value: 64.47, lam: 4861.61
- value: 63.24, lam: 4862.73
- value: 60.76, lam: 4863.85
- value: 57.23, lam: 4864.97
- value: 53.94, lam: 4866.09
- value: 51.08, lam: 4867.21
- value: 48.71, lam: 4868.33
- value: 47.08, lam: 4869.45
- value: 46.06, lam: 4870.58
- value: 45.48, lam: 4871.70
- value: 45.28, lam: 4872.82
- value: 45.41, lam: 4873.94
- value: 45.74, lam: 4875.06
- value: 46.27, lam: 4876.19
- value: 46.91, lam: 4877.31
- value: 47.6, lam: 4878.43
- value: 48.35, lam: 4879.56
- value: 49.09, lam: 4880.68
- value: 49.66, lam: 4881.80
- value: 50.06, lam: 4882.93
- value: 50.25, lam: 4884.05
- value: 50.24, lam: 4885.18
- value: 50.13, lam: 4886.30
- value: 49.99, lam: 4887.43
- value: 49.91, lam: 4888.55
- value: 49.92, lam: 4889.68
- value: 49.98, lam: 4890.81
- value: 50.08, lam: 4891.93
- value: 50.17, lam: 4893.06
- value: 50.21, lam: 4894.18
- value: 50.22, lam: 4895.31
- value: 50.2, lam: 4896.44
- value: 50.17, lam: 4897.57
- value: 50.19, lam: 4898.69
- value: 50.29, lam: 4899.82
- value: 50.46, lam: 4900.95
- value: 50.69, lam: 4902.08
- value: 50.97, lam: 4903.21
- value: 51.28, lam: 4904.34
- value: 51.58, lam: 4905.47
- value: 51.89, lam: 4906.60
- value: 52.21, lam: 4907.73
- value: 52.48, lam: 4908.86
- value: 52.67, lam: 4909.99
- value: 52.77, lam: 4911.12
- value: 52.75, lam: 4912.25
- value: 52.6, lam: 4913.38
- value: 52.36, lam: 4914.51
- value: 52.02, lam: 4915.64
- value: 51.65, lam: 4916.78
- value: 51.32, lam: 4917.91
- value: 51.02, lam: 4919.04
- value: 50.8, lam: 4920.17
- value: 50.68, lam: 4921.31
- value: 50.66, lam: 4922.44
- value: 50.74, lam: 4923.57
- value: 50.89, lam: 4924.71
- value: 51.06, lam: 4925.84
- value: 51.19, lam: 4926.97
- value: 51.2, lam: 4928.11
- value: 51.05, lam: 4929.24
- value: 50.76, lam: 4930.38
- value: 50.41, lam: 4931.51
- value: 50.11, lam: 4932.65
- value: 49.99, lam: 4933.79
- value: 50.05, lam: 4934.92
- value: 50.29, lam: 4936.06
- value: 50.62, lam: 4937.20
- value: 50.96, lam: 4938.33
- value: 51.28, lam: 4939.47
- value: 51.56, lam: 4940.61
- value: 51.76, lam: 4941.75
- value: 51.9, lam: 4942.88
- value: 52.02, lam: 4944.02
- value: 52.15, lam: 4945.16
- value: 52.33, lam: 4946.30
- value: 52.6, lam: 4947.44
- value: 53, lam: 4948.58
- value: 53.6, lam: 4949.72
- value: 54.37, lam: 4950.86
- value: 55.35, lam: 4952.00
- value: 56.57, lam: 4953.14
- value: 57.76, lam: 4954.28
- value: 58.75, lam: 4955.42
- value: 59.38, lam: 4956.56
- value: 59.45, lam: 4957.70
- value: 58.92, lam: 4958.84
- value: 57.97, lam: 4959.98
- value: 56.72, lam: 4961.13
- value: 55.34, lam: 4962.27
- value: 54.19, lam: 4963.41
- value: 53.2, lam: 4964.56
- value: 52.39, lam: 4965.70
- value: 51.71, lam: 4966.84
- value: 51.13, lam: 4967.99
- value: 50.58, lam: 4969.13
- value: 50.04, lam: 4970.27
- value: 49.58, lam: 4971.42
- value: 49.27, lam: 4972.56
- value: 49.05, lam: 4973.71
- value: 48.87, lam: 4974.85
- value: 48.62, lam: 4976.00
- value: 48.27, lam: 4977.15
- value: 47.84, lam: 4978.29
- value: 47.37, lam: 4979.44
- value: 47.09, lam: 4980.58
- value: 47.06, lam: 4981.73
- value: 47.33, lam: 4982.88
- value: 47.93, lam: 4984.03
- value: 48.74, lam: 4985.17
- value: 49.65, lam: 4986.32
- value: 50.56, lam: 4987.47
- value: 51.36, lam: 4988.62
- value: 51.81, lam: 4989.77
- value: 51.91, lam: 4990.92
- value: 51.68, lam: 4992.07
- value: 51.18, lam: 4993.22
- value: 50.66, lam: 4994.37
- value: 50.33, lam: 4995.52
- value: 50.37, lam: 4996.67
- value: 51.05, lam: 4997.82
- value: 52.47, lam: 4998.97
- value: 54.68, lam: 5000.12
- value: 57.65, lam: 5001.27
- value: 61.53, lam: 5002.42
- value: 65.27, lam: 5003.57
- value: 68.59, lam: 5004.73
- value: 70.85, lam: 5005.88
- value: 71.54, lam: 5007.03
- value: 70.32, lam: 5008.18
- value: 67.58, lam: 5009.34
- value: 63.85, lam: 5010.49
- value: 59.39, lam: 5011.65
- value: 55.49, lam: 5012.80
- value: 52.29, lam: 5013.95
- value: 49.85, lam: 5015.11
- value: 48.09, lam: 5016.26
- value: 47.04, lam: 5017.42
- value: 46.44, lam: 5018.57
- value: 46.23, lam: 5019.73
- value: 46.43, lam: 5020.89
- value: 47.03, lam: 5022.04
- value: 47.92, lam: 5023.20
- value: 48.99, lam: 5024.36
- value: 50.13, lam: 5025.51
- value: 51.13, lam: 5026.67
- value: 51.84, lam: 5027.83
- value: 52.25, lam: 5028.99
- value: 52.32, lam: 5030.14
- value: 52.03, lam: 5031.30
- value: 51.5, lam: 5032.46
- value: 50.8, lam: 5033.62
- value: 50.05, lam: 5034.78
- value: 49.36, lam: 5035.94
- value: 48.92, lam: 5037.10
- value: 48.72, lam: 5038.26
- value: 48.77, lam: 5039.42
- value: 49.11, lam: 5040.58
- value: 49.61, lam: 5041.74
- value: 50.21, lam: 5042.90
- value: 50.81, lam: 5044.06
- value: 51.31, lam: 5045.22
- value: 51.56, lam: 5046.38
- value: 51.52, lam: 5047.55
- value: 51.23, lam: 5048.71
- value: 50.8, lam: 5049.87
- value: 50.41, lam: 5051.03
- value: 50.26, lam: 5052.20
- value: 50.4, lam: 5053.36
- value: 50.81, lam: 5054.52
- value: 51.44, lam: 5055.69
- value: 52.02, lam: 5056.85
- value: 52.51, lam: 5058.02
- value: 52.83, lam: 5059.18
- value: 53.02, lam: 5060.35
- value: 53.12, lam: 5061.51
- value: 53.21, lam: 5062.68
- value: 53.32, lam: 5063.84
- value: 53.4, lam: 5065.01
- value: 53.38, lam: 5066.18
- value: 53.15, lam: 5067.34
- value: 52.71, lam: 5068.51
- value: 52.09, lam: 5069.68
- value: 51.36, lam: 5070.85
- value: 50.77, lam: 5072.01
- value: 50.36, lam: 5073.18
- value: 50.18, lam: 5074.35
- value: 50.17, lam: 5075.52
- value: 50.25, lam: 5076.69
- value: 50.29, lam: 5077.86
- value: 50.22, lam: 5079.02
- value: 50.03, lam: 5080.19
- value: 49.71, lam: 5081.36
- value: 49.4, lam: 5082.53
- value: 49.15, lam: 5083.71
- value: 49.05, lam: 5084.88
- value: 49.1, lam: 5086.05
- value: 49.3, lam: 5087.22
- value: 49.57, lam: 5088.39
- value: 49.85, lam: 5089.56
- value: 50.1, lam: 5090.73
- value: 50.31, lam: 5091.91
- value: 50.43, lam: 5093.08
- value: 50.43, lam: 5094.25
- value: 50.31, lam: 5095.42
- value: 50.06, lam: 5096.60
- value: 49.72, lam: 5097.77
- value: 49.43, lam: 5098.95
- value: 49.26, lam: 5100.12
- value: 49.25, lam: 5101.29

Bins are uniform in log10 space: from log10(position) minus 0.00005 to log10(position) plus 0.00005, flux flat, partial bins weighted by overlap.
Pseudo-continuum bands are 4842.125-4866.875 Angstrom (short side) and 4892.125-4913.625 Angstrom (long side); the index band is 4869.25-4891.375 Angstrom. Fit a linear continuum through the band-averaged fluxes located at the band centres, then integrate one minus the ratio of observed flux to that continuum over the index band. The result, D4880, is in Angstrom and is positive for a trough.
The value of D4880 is 1.7 Angstrom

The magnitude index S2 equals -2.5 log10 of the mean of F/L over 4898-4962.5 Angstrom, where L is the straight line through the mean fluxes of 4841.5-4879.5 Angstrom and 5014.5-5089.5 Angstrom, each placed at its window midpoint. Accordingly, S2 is -0.03 mag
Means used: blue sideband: 51.3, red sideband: 50.5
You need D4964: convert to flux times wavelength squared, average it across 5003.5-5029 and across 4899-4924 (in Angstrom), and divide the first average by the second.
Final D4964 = 1.12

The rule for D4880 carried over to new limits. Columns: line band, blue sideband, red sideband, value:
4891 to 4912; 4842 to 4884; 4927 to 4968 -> 0.4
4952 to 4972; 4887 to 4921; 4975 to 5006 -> -1.2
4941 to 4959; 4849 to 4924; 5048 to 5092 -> -1.3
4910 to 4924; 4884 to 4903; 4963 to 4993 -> -0.4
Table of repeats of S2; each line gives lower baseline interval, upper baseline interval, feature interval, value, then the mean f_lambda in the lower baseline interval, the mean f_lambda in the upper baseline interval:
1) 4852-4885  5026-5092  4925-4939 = 0.017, 51.7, 50.9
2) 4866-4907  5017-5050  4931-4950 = -0.042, 49.3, 49.8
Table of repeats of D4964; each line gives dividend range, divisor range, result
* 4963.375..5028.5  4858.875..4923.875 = 1.07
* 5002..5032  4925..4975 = 1.08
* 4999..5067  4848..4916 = 1.11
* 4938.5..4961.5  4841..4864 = 1.07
